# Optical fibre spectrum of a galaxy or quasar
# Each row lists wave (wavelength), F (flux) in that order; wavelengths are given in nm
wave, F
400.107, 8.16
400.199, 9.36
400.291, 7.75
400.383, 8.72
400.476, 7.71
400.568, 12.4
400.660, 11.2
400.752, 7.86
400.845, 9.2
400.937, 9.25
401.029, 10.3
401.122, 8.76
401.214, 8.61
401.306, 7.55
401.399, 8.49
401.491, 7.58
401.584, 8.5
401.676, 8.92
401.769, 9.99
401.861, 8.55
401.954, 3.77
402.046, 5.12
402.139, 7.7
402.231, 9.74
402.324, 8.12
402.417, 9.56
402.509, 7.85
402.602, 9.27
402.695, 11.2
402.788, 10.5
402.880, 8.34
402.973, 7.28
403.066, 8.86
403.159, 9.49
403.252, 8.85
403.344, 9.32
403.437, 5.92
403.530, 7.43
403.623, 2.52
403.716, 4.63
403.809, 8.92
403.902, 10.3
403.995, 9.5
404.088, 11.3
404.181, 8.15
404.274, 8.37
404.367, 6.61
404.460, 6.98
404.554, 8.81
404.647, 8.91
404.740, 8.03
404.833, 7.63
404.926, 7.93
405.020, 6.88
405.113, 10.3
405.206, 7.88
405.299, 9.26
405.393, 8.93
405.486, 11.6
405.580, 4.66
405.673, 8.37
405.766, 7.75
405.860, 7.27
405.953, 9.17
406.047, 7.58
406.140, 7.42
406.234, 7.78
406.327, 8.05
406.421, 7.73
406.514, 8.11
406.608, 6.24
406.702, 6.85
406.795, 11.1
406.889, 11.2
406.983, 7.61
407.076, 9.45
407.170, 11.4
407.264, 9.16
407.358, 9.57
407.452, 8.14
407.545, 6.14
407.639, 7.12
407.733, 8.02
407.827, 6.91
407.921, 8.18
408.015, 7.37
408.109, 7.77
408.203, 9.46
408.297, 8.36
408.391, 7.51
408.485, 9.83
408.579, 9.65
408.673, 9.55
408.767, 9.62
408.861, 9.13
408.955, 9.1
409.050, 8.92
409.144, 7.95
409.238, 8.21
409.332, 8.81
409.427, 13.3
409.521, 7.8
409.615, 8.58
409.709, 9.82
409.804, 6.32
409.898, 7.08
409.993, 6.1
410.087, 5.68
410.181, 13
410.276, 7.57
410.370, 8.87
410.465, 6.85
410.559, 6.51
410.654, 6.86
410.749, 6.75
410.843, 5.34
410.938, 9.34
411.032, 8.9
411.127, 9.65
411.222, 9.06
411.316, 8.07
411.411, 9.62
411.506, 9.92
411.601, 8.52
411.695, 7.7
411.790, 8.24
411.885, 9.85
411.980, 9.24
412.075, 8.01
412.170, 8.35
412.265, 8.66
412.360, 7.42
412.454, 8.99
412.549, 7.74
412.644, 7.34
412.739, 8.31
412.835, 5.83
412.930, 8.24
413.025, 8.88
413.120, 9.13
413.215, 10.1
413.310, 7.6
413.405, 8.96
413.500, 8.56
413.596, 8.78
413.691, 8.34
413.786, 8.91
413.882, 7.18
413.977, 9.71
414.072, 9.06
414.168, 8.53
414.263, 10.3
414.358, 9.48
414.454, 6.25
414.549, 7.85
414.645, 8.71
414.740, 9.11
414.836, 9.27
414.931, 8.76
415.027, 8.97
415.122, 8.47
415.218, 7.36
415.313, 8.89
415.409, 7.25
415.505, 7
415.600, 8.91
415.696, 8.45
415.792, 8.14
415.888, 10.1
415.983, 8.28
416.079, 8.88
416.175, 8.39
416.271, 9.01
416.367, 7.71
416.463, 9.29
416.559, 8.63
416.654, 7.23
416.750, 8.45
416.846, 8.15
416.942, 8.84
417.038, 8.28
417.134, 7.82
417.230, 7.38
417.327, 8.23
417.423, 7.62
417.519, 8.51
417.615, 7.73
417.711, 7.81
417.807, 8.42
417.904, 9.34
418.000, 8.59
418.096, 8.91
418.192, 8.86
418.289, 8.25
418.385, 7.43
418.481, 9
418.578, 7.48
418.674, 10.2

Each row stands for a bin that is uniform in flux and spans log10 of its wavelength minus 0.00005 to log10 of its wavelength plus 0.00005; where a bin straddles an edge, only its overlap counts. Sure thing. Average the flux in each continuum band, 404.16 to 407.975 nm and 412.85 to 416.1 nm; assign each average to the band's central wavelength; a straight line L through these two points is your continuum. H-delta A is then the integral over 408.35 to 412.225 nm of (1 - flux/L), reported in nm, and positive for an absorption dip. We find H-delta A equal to -0.06 nm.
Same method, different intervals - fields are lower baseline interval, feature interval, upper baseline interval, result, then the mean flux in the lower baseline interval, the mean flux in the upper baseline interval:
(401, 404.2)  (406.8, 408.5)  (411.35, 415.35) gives -0.027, 8.3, 8.55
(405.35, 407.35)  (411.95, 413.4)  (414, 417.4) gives 0.032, 8.47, 8.44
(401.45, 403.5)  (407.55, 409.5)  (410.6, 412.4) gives -0.067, 8.38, 8.39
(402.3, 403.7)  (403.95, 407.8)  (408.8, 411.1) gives -0.063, 8.22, 8.22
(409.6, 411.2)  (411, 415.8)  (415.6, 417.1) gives -0.201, 7.84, 8.53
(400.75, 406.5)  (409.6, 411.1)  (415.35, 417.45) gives 0.097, 8.25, 8.28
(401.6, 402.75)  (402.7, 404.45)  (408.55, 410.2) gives 0.049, 8.34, 8.73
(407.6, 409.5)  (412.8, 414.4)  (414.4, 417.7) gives -0.051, 8.73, 8.29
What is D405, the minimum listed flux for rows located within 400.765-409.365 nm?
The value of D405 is 2.52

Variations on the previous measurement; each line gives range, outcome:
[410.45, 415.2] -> 5.34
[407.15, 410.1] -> 5.68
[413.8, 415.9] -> 6.25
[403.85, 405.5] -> 6.61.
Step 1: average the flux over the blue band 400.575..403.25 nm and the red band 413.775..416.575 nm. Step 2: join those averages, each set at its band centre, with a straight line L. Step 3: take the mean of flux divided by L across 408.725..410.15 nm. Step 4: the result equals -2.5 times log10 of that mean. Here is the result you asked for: 0.02 mag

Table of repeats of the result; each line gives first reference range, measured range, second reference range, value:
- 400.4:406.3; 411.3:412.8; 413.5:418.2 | -0.01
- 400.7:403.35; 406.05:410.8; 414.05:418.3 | 0.02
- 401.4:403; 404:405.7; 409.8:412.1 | -0.01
